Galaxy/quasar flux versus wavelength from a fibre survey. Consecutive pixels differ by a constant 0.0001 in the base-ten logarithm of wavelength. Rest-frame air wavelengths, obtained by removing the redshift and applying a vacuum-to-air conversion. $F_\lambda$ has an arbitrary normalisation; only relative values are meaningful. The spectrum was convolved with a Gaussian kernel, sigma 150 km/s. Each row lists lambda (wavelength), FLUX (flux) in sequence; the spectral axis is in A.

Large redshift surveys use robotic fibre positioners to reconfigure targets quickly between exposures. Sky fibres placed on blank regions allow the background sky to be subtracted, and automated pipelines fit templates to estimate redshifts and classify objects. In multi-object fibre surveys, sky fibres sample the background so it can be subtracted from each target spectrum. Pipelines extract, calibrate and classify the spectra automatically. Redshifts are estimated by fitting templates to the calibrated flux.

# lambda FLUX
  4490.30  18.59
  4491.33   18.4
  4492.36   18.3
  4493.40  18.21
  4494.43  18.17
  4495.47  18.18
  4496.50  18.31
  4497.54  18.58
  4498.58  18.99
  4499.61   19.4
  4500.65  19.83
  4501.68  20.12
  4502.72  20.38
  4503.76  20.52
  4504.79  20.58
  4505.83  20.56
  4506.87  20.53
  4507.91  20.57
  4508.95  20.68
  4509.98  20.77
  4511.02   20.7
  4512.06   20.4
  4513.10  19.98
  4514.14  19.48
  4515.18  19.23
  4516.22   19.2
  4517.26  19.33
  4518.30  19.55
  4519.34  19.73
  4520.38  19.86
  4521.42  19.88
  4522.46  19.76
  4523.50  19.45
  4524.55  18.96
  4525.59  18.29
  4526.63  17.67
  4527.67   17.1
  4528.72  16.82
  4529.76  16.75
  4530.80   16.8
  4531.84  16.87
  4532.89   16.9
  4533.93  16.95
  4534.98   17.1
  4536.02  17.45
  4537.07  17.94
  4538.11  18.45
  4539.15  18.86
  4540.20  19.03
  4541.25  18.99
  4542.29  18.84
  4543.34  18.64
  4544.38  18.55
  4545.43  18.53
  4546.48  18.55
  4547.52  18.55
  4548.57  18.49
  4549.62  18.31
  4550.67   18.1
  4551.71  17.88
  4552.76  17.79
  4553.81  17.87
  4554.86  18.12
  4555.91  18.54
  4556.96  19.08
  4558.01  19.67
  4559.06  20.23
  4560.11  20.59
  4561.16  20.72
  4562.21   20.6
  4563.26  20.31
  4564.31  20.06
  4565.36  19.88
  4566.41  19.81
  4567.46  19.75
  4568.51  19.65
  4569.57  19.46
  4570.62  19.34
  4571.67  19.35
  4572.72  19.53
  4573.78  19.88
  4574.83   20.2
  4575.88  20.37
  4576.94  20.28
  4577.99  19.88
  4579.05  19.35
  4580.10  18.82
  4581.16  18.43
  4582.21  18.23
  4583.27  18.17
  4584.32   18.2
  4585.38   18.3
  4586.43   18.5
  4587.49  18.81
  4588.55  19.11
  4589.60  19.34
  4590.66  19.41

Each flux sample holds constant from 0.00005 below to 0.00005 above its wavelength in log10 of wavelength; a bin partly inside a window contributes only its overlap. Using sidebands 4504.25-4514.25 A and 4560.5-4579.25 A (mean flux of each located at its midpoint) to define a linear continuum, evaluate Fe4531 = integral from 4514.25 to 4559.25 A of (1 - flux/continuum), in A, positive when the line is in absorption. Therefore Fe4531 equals 3.99 A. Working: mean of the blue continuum 20.5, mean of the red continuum 19.9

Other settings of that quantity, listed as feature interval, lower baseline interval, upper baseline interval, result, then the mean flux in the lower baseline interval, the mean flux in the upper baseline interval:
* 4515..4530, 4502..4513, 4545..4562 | 0.89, 20.5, 18.8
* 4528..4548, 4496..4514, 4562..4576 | 2.03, 20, 19.8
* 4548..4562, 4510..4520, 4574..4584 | 0.41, 19.8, 19.3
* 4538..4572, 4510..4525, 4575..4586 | 0.34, 19.7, 19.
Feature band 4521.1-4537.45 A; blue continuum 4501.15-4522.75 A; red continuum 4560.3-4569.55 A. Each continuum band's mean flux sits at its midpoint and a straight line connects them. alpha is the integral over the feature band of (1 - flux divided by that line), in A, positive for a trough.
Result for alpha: 1.9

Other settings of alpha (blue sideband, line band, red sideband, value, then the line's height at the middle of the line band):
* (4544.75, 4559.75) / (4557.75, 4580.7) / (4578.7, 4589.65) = -1.6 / 18.6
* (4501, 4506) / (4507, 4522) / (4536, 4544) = -0.1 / 19.9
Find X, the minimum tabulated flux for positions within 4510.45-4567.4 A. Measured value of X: 16.75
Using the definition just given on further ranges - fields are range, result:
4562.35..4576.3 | 19.34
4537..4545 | 17.94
